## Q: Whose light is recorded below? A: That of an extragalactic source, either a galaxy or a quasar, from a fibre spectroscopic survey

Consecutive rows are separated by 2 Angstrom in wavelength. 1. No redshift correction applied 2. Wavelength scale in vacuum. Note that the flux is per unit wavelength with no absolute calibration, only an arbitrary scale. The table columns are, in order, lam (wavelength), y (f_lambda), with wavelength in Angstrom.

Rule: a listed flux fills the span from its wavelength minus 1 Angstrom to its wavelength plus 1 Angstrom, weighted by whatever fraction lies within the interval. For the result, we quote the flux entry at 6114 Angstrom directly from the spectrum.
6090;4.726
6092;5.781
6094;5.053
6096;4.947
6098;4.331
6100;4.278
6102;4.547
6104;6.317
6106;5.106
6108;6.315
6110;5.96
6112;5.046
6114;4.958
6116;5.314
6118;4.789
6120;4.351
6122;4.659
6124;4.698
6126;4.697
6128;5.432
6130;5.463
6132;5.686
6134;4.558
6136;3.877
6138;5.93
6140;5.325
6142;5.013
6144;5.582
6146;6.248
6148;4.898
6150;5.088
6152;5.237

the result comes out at 4.958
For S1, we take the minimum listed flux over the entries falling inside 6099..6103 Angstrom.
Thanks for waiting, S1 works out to 4.278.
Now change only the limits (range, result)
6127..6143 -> 3.877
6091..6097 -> 4.947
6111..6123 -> 4.351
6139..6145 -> 5.013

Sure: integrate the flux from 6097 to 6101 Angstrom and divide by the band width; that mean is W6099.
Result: 4.3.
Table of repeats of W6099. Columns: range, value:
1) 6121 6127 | 4.68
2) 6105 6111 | 5.79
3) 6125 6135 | 5.17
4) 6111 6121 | 4.89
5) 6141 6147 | 5.61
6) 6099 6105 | 5.05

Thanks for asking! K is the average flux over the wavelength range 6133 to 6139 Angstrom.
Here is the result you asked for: 4.79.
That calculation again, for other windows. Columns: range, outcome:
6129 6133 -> 5.57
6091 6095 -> 5.42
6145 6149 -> 5.57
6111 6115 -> 5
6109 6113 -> 5.5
